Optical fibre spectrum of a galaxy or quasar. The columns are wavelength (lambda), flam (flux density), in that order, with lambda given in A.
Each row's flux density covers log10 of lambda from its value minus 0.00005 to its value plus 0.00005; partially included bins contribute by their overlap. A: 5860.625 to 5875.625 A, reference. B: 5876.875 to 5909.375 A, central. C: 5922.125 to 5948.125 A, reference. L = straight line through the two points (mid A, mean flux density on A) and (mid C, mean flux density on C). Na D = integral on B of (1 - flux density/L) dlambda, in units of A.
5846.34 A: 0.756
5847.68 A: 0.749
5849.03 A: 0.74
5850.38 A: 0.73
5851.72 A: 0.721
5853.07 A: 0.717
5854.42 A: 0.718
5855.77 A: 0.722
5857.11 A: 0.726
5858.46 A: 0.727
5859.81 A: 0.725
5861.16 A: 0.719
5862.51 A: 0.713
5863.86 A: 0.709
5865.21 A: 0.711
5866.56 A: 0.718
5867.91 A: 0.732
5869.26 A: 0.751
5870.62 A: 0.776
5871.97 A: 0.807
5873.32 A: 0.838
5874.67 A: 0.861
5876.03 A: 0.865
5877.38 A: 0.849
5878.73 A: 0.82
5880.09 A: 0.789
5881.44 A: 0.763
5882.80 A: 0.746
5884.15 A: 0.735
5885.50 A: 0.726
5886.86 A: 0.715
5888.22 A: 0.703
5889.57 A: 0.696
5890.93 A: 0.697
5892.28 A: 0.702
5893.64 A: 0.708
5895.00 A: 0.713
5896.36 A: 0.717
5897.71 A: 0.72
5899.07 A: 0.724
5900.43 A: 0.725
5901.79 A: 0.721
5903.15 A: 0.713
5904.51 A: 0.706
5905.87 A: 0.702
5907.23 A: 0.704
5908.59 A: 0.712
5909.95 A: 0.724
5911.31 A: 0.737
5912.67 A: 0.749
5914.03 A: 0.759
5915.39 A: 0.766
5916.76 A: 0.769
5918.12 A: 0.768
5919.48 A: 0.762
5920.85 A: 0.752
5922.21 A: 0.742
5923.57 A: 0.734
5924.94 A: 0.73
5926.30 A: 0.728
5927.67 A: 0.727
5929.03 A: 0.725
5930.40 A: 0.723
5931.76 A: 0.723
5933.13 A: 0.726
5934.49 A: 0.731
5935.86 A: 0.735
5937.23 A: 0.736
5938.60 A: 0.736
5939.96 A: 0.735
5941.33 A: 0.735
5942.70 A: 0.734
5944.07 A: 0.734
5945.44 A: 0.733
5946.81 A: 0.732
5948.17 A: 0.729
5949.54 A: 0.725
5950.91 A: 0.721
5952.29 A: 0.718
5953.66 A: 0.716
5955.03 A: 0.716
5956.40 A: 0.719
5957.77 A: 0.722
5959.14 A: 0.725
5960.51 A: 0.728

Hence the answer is 0.9 A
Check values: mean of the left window 0.76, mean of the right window 0.731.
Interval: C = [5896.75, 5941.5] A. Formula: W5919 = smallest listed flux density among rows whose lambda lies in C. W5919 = 0.702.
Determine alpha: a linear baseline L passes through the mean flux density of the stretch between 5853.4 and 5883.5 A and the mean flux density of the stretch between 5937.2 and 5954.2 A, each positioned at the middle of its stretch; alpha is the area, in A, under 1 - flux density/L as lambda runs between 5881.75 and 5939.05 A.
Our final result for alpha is 1.26 A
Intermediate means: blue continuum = 0.762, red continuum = 0.729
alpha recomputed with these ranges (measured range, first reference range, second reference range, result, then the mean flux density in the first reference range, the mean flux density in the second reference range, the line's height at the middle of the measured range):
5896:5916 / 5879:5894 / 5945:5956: 0.0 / 0.728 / 0.724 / 0.727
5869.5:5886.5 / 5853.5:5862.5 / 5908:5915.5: -1.5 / 0.722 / 0.74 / 0.729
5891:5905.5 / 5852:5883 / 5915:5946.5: 0.7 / 0.761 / 0.738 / 0.75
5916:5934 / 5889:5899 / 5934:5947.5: -0.3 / 0.709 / 0.734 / 0.726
